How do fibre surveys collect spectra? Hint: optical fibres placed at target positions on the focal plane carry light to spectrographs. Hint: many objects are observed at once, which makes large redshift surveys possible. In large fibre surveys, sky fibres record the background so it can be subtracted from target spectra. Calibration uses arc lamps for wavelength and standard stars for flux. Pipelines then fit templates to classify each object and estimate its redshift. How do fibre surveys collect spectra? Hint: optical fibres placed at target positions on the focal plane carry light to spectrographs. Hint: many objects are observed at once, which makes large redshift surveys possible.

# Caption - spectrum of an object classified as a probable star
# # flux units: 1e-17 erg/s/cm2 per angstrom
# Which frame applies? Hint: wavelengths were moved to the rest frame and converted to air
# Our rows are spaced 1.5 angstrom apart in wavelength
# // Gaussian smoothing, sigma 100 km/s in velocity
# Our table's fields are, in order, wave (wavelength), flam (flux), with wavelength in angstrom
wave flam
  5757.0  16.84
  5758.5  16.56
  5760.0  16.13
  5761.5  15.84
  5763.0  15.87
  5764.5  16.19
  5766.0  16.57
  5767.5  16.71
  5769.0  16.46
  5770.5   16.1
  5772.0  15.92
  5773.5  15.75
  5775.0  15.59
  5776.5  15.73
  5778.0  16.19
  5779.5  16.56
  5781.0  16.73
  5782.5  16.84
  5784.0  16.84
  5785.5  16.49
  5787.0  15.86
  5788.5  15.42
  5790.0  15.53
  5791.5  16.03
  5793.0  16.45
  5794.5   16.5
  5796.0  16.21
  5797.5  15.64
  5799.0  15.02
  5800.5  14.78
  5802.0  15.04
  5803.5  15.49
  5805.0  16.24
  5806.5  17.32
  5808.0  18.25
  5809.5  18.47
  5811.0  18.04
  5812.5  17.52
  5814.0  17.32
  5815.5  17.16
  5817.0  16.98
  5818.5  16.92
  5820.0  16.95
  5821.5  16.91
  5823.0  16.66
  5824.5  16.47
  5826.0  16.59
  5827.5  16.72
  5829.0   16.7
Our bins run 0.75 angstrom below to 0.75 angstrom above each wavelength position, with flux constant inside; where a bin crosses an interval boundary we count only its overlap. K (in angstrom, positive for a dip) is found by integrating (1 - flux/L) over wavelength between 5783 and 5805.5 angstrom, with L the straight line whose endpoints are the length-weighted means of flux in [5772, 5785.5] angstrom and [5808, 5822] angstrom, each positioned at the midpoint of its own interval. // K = 1.2 angstrom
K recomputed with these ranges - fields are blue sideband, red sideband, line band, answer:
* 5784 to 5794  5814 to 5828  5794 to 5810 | 0.14 angstrom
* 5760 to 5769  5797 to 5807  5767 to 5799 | -0.42 angstrom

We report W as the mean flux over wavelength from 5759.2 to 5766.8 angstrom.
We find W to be 16.1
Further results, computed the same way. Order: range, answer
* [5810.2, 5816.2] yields 17.5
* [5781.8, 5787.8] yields 16.5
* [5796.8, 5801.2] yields 15.1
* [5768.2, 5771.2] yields 16.3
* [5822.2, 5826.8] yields 16.6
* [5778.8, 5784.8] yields 16.7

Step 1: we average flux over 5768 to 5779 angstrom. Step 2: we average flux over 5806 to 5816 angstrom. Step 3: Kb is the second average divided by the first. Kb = 1.11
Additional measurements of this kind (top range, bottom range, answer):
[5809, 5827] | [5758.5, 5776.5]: 1.06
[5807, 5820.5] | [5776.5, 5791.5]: 1.08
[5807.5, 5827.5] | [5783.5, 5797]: 1.07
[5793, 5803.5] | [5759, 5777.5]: 0.97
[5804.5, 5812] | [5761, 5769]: 1.09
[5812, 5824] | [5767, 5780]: 1.06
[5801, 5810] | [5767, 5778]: 1.04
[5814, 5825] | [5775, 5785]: 1.03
